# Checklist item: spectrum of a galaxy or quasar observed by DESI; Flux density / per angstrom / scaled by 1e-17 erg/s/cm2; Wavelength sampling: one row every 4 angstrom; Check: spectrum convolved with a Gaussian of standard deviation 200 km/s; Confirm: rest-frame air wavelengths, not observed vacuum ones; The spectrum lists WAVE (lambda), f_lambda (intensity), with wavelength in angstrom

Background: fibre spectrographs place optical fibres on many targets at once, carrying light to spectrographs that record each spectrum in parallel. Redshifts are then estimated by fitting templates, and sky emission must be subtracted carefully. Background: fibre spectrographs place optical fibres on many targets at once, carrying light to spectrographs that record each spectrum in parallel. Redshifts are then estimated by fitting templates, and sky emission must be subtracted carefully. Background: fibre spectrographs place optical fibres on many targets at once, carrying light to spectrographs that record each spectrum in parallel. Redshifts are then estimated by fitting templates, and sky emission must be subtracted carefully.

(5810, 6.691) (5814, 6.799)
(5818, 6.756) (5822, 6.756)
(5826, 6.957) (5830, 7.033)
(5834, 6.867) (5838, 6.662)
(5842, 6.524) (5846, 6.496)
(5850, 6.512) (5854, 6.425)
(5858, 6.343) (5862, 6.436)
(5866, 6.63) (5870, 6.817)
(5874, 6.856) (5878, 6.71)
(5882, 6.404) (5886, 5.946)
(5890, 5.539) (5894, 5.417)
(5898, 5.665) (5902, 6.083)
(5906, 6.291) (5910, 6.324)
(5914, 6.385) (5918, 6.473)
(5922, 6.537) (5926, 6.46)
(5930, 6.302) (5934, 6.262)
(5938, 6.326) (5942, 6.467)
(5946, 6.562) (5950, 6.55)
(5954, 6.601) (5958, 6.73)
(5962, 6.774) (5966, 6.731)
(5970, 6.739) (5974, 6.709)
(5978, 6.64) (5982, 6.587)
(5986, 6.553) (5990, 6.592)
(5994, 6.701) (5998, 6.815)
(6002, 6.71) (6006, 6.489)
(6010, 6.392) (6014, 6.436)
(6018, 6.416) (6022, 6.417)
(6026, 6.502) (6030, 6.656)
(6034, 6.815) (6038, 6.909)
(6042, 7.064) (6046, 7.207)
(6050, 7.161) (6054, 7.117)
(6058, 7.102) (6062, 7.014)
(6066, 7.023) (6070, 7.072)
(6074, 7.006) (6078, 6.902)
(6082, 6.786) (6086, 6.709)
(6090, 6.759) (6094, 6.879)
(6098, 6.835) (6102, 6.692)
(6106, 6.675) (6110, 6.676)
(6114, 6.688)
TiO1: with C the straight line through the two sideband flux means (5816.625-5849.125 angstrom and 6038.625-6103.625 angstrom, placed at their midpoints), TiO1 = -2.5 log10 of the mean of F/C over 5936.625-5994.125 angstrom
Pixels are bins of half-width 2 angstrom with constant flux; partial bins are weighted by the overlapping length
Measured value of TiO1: 0.04 mag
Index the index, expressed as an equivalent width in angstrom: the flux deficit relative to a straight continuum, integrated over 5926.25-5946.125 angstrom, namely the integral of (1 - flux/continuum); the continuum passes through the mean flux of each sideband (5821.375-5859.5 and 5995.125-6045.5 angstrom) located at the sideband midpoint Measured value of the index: 0.8 angstrom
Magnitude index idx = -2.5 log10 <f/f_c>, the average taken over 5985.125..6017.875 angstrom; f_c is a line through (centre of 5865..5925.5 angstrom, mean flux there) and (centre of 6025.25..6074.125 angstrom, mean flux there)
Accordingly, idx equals 0.03 mag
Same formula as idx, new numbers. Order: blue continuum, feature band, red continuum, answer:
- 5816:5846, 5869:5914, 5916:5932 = 0.06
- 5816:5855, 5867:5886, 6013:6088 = 0.02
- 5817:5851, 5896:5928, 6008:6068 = 0.08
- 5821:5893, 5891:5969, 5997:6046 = 0.04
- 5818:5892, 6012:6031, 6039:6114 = 0.06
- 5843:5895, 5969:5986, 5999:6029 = -0.03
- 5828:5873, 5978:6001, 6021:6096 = 0.03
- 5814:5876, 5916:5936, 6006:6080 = 0.06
